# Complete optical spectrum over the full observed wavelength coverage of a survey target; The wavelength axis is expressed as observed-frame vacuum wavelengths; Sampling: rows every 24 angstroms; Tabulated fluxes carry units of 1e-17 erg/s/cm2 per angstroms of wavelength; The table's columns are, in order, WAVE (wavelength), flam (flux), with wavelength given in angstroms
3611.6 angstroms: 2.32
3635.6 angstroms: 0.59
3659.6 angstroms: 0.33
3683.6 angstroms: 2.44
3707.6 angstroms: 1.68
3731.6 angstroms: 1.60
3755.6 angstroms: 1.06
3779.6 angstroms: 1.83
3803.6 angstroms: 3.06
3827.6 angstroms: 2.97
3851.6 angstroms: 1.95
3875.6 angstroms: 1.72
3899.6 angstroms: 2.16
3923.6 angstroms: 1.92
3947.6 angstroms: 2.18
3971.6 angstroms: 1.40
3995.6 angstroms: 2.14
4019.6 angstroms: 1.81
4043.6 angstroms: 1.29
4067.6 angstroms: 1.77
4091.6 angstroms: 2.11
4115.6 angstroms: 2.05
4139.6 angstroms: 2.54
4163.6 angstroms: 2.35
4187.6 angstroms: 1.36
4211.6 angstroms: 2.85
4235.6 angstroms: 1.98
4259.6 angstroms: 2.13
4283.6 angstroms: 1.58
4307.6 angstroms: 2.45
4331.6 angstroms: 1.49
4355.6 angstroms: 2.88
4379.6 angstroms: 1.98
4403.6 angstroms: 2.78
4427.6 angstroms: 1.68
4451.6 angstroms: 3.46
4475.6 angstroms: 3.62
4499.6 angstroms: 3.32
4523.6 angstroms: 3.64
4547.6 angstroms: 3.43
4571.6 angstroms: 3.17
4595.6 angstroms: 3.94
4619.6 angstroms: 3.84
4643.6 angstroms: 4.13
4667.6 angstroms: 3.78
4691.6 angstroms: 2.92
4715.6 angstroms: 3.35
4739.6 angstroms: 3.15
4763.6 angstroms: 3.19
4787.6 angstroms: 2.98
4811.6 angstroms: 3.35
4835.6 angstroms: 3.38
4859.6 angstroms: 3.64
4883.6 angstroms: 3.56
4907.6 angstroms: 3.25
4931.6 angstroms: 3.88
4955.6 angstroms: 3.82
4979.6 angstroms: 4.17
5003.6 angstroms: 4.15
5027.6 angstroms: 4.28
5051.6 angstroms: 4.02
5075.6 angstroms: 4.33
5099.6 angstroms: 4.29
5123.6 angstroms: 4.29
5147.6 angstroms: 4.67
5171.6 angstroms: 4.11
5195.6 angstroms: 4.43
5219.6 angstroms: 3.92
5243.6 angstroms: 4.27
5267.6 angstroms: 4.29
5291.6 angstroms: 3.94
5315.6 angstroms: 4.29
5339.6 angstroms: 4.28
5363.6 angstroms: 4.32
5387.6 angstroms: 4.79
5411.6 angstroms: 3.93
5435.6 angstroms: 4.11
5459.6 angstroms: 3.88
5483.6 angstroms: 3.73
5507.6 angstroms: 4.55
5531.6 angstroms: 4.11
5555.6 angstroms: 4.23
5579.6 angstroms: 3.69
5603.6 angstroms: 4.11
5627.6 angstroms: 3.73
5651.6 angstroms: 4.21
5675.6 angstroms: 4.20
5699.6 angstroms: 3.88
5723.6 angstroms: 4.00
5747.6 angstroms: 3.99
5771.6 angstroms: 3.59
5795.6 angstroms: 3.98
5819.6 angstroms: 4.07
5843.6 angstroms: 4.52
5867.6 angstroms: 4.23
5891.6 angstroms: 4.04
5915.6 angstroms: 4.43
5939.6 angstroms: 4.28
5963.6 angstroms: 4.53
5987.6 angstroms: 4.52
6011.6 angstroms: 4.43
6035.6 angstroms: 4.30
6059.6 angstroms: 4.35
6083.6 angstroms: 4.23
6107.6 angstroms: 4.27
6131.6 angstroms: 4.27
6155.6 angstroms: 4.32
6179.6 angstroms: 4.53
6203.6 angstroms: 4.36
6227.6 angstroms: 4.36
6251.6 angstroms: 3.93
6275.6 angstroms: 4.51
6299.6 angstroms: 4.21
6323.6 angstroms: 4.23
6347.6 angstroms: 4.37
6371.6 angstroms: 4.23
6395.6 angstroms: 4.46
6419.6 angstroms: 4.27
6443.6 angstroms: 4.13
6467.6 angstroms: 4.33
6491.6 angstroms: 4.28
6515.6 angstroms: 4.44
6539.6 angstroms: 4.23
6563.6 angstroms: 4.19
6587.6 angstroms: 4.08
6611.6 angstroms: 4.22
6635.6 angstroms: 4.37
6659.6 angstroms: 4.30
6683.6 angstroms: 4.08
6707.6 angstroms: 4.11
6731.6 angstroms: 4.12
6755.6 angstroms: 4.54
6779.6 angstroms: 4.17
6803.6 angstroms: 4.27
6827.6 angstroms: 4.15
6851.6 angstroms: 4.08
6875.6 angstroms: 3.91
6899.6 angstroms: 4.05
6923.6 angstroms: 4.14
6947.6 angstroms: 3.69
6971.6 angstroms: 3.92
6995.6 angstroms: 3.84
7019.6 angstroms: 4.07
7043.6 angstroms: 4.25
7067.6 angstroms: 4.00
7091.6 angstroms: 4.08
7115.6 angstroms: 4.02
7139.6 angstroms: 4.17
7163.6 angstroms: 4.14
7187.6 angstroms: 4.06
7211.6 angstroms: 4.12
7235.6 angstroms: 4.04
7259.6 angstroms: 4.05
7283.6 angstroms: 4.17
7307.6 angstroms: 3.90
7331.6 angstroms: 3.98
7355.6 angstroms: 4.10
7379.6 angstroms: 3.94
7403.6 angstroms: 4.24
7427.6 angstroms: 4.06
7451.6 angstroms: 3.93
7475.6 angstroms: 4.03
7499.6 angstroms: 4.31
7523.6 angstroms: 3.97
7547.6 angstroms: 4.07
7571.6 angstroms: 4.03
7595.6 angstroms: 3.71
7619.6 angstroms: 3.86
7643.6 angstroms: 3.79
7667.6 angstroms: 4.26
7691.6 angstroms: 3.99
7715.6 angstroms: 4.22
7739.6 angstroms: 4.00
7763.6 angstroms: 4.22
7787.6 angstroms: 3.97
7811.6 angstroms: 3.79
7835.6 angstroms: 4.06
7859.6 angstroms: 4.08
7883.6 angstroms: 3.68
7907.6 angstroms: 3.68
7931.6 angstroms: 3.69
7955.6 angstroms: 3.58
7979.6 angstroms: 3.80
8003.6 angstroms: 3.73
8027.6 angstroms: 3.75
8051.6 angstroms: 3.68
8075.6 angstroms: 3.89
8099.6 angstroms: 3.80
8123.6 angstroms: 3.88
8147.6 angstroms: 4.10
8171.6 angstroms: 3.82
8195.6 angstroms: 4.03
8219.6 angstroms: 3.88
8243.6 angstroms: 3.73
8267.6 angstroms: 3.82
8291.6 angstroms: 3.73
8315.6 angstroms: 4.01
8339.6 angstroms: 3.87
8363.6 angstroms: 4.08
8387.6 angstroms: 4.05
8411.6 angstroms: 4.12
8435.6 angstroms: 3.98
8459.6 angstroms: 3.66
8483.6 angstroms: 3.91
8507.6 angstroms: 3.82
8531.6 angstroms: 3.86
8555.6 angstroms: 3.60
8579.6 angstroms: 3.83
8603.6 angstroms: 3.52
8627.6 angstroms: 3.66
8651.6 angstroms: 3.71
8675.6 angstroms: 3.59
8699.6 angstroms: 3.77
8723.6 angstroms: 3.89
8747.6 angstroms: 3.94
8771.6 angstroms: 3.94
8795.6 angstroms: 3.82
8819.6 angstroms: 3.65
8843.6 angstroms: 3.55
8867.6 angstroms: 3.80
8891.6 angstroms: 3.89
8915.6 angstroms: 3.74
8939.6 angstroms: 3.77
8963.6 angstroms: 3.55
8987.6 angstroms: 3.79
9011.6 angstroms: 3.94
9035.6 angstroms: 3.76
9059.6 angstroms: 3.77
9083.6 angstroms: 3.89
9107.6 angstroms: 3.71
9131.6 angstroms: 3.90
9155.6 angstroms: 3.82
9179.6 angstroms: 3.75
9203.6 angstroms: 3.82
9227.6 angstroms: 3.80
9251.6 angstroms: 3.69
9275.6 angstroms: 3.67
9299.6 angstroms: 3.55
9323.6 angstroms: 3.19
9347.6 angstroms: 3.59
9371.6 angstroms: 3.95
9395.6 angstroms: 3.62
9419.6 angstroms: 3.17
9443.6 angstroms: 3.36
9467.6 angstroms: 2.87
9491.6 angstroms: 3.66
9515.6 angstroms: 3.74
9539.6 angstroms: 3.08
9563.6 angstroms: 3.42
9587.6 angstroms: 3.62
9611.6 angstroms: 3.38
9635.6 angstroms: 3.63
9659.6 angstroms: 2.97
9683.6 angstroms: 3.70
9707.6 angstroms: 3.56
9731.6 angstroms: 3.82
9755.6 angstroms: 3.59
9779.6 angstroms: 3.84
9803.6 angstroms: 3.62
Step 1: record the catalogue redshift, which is 0.115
